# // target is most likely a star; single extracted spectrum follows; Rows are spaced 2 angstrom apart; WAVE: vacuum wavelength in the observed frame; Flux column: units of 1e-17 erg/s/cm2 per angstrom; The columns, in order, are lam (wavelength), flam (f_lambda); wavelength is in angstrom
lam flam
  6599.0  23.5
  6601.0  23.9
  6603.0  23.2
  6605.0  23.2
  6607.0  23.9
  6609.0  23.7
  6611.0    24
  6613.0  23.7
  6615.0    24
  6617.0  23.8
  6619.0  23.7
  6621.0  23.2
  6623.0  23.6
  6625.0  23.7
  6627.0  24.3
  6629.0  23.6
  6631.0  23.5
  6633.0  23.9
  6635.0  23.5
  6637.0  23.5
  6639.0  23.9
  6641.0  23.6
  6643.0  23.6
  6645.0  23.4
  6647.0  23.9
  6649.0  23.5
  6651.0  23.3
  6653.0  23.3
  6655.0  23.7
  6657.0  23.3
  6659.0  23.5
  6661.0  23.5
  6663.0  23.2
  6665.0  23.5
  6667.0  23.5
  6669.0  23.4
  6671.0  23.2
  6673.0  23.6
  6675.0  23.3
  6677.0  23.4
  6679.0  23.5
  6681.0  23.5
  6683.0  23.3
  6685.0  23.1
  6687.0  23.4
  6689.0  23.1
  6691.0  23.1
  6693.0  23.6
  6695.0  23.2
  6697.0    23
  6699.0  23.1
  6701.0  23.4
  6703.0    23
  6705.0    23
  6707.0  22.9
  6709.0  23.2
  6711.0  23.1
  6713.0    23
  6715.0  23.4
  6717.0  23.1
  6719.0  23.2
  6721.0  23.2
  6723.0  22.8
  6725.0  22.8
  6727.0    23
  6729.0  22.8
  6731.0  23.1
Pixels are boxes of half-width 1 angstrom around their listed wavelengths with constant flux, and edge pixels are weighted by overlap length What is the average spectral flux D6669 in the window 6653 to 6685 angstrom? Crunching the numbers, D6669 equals 23.4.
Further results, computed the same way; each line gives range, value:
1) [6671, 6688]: 23.4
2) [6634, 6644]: 23.6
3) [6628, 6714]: 23.4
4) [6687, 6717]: 23.2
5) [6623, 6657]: 23.6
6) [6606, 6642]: 23.7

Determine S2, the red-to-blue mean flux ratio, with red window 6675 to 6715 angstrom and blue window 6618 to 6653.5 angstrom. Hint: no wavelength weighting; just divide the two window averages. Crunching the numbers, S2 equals 1.0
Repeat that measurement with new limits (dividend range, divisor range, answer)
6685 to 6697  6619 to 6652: 0.98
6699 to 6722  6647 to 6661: 0.99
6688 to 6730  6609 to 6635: 0.97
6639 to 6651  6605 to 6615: 0.99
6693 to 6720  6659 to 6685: 0.99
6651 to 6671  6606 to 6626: 0.99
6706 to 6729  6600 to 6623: 0.97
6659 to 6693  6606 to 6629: 0.98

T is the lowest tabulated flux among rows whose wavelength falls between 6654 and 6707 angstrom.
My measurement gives 22.9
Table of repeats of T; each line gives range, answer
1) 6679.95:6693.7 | 23.1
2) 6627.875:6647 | 23.4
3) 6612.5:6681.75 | 23.2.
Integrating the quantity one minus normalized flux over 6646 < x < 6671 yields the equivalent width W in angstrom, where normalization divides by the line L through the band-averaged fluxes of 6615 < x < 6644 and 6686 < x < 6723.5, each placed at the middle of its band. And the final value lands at 0.0 angstrom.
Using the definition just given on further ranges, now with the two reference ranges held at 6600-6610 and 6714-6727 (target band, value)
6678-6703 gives -0.1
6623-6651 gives -0.3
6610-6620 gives -0.1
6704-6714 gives 0.0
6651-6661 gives 0.0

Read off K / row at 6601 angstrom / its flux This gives 23.9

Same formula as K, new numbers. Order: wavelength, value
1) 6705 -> 23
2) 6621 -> 23.2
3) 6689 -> 23.1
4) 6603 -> 23.2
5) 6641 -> 23.6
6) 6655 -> 23.7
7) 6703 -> 23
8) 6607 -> 23.9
